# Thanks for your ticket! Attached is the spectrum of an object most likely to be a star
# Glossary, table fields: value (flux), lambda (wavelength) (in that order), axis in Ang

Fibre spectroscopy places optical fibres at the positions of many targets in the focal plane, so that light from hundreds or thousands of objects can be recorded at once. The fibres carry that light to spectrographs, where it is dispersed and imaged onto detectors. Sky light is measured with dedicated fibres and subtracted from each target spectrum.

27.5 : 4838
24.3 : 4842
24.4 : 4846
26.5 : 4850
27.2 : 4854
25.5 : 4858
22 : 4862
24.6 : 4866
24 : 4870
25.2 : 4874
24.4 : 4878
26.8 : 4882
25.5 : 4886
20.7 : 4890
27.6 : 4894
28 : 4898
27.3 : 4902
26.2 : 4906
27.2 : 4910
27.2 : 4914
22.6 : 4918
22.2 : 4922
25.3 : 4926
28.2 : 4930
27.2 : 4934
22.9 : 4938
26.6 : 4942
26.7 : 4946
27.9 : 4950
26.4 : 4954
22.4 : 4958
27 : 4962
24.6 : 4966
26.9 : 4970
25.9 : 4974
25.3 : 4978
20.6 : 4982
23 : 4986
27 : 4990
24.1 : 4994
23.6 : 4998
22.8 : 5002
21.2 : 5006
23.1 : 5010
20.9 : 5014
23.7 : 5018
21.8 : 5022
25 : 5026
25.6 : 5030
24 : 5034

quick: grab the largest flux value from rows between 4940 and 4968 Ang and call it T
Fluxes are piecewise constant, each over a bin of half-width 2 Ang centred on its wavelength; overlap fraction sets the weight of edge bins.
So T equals 27.9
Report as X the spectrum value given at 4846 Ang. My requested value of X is 24.4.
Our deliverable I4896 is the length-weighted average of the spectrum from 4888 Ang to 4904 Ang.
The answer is 25.9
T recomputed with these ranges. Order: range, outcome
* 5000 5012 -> 23.1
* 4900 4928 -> 27.3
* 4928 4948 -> 28.2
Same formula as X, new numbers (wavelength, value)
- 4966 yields 24.6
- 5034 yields 24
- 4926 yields 25.3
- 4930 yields 28.2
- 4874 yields 25.2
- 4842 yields 24.3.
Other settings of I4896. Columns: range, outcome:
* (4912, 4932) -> 25.1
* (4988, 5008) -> 23.7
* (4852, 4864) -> 24.9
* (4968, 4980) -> 26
